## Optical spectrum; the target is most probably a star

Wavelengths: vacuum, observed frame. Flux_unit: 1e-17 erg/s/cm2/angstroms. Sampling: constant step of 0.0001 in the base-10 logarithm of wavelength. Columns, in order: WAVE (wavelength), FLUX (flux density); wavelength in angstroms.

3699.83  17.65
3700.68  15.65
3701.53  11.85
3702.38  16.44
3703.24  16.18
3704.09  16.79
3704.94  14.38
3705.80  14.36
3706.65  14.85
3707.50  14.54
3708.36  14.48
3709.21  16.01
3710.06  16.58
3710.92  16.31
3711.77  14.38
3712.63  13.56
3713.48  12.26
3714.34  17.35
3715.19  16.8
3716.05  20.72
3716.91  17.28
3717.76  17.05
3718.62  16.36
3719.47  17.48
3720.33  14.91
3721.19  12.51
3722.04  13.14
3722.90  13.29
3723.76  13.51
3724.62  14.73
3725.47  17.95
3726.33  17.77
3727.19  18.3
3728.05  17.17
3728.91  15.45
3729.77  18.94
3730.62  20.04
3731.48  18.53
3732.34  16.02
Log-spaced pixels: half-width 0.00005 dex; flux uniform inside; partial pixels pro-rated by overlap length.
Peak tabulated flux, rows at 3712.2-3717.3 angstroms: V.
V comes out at 20.72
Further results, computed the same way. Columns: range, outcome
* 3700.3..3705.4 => 16.79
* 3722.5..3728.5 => 18.3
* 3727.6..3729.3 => 17.17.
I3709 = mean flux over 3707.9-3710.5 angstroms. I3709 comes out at 15.7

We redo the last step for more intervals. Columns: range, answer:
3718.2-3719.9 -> 17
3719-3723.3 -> 14.3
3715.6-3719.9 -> 17.8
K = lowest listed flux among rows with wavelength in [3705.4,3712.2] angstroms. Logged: 14.36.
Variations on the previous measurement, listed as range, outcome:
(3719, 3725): 12.51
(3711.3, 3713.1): 13.56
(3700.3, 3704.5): 11.85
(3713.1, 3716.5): 12.26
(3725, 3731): 15.45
